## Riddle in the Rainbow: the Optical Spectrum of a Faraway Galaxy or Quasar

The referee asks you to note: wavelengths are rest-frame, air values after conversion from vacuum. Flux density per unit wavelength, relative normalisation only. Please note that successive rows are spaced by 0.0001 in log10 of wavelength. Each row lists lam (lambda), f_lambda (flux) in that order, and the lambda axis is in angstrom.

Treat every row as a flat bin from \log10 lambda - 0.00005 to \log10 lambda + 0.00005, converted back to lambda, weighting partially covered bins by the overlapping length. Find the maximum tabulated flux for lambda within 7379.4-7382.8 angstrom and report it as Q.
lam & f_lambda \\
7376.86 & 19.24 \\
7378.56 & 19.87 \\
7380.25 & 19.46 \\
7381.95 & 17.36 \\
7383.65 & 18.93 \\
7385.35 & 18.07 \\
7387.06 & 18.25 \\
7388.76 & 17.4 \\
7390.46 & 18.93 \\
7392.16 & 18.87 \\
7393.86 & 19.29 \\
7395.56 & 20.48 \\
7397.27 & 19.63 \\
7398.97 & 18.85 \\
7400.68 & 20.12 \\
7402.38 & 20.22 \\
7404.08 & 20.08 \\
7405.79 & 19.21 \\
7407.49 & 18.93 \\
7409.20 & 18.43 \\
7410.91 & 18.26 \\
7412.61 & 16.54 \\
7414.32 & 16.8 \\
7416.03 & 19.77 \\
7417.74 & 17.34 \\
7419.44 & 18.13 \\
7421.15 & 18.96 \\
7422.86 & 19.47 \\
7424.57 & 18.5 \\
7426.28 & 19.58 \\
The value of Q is 19.46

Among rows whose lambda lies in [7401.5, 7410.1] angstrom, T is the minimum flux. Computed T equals 18.43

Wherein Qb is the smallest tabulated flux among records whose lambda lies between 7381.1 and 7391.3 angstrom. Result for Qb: 17.36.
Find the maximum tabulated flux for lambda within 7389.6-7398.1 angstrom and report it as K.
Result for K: 20.48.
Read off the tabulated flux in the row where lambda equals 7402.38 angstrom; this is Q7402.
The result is 20.22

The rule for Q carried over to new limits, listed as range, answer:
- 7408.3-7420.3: 19.77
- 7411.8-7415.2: 16.8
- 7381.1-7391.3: 18.93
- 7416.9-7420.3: 18.13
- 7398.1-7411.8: 20.22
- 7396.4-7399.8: 19.63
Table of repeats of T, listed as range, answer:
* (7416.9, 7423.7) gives 17.34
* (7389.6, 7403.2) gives 18.85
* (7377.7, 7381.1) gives 19.46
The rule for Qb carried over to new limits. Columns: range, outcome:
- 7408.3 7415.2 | 16.54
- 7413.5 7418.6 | 16.8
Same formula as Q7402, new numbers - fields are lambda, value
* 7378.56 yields 19.87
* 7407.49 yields 18.93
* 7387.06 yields 18.25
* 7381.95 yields 17.36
